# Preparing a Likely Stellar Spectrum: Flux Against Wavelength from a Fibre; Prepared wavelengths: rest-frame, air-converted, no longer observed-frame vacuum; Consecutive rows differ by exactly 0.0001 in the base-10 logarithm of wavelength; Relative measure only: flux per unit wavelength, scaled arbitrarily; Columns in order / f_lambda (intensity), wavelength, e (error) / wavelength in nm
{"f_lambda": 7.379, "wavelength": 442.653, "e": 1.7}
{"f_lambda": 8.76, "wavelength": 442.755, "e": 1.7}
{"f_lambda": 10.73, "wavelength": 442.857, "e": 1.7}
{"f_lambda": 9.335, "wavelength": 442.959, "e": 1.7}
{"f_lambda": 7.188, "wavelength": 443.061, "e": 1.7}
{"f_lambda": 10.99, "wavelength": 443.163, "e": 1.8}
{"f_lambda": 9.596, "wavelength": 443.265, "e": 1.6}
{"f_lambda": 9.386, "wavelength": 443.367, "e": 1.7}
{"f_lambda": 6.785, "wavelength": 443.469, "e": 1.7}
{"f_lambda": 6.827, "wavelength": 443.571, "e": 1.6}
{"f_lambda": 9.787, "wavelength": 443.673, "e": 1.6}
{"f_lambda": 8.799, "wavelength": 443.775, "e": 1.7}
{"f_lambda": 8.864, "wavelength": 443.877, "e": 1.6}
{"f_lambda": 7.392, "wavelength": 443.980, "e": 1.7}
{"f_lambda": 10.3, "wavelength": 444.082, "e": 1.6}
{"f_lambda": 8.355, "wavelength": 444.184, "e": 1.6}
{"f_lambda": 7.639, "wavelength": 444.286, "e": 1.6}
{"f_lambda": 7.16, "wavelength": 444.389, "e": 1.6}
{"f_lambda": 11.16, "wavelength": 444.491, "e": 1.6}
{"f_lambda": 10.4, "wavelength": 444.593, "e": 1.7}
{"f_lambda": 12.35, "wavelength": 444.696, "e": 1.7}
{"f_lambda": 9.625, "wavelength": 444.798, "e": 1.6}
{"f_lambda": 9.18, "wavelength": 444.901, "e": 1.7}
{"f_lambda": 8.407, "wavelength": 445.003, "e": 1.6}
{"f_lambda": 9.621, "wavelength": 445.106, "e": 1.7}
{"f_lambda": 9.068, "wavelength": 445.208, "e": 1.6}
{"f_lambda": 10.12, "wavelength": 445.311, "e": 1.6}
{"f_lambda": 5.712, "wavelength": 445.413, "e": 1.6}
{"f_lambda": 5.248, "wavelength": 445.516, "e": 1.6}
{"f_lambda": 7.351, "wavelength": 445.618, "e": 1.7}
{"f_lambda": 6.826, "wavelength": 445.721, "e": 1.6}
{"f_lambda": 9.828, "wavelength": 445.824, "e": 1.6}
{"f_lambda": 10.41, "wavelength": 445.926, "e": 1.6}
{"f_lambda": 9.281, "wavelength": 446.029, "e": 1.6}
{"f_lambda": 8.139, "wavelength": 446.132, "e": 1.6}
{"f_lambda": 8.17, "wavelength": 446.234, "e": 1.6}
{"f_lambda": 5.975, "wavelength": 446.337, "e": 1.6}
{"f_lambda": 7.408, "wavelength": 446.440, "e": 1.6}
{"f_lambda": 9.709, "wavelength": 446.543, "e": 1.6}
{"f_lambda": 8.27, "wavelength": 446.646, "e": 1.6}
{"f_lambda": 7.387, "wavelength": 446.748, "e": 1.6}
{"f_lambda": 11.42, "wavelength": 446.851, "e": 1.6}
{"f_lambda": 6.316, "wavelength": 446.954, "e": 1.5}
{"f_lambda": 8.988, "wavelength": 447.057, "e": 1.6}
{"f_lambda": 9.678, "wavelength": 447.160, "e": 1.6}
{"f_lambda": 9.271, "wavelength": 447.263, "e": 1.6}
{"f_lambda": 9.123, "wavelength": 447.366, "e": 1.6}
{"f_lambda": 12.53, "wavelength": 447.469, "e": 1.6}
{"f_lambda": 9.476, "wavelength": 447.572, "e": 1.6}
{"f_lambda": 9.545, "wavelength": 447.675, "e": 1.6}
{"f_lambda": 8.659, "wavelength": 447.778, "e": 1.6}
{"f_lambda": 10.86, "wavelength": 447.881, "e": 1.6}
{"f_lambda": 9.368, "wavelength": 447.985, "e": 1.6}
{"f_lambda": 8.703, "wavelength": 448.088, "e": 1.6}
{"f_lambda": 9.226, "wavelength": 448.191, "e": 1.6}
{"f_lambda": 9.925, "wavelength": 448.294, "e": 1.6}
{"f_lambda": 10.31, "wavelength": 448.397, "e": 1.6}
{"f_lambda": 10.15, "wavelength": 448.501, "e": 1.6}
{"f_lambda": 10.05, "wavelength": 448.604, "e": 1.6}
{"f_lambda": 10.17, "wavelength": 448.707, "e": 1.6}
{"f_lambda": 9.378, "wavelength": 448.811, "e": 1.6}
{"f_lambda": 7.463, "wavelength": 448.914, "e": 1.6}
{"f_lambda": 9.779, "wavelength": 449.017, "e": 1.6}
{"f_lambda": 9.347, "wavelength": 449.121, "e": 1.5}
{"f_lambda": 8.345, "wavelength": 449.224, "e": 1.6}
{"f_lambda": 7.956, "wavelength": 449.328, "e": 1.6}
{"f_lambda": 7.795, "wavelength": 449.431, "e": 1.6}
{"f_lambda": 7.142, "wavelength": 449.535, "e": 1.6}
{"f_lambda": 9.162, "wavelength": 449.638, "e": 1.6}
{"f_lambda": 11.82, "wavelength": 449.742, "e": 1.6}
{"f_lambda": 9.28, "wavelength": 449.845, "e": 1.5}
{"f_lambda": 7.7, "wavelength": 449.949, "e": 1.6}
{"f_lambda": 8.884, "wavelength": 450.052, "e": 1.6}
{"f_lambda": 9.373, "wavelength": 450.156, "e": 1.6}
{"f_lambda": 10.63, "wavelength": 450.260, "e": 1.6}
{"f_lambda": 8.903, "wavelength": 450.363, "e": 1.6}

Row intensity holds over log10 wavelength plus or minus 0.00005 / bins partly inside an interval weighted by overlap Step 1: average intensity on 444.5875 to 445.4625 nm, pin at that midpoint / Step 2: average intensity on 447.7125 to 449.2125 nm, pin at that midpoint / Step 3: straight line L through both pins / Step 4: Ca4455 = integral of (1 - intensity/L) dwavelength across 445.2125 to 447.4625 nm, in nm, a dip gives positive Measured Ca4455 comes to 0.24 nm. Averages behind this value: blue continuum 9.34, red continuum 9.5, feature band 8.42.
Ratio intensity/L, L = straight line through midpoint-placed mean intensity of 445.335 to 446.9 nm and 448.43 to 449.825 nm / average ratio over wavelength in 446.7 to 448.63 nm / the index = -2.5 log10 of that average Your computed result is -0.11 mag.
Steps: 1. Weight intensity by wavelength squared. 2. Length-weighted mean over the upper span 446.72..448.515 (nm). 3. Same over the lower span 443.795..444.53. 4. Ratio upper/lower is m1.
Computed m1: 1.12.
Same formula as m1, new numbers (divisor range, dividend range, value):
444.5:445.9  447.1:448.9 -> 1.11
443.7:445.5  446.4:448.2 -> 1.04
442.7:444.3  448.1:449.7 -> 1.05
